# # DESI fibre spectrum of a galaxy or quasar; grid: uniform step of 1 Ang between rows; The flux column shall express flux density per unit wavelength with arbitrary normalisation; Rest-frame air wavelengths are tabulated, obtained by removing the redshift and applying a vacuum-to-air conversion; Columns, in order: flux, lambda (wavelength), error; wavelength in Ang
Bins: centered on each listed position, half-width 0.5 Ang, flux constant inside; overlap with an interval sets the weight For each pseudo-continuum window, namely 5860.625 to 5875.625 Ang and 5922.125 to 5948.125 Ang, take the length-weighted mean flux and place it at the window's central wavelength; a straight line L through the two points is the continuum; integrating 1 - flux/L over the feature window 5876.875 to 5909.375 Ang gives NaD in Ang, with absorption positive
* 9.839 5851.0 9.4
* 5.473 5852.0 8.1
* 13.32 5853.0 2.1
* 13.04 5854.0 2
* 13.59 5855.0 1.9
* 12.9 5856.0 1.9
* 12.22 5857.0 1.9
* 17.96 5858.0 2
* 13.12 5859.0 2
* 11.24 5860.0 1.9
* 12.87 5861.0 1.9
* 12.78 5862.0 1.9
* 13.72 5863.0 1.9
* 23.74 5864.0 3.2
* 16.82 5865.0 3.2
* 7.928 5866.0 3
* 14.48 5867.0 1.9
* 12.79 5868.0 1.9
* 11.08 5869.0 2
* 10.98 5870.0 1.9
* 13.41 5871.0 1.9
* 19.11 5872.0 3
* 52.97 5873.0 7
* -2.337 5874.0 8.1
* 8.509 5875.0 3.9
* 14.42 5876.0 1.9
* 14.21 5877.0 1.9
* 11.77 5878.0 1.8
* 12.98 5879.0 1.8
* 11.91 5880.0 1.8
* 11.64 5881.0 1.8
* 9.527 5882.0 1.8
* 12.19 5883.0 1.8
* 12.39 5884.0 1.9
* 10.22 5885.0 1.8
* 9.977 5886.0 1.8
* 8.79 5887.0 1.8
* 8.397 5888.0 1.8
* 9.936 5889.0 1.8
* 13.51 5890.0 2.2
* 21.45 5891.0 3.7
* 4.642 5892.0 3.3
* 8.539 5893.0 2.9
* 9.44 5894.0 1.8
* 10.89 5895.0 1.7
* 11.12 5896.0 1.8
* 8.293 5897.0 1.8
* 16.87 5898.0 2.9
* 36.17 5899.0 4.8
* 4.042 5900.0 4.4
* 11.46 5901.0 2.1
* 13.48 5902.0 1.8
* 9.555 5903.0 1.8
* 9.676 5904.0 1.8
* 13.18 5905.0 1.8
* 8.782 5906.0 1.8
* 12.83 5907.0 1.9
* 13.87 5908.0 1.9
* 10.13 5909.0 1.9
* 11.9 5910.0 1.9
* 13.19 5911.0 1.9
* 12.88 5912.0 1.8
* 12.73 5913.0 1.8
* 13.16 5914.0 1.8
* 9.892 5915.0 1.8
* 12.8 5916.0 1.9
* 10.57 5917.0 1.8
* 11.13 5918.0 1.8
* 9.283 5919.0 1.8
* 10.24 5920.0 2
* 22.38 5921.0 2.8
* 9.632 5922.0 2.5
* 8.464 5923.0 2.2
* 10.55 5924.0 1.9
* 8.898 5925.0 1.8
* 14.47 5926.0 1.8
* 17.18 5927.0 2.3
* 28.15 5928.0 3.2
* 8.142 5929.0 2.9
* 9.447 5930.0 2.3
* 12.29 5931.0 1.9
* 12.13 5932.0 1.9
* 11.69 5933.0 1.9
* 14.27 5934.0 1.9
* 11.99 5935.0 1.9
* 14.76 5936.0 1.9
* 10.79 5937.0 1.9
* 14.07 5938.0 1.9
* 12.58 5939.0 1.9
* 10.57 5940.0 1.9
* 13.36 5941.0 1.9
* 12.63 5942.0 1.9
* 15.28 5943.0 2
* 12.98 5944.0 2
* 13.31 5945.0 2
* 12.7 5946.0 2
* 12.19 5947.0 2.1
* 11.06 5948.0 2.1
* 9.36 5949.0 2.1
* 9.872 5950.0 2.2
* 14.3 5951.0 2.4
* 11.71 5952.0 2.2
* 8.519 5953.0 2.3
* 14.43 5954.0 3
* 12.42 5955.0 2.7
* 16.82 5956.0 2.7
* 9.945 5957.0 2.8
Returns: 5.63 Ang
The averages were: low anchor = 15.3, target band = 11.9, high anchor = 12.8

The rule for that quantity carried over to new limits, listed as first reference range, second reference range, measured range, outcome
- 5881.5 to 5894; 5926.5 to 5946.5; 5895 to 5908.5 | -1.71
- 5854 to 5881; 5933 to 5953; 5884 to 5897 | 3.02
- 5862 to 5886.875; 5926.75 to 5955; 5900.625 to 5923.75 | 2.56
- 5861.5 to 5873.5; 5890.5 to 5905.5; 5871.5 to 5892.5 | 2.95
